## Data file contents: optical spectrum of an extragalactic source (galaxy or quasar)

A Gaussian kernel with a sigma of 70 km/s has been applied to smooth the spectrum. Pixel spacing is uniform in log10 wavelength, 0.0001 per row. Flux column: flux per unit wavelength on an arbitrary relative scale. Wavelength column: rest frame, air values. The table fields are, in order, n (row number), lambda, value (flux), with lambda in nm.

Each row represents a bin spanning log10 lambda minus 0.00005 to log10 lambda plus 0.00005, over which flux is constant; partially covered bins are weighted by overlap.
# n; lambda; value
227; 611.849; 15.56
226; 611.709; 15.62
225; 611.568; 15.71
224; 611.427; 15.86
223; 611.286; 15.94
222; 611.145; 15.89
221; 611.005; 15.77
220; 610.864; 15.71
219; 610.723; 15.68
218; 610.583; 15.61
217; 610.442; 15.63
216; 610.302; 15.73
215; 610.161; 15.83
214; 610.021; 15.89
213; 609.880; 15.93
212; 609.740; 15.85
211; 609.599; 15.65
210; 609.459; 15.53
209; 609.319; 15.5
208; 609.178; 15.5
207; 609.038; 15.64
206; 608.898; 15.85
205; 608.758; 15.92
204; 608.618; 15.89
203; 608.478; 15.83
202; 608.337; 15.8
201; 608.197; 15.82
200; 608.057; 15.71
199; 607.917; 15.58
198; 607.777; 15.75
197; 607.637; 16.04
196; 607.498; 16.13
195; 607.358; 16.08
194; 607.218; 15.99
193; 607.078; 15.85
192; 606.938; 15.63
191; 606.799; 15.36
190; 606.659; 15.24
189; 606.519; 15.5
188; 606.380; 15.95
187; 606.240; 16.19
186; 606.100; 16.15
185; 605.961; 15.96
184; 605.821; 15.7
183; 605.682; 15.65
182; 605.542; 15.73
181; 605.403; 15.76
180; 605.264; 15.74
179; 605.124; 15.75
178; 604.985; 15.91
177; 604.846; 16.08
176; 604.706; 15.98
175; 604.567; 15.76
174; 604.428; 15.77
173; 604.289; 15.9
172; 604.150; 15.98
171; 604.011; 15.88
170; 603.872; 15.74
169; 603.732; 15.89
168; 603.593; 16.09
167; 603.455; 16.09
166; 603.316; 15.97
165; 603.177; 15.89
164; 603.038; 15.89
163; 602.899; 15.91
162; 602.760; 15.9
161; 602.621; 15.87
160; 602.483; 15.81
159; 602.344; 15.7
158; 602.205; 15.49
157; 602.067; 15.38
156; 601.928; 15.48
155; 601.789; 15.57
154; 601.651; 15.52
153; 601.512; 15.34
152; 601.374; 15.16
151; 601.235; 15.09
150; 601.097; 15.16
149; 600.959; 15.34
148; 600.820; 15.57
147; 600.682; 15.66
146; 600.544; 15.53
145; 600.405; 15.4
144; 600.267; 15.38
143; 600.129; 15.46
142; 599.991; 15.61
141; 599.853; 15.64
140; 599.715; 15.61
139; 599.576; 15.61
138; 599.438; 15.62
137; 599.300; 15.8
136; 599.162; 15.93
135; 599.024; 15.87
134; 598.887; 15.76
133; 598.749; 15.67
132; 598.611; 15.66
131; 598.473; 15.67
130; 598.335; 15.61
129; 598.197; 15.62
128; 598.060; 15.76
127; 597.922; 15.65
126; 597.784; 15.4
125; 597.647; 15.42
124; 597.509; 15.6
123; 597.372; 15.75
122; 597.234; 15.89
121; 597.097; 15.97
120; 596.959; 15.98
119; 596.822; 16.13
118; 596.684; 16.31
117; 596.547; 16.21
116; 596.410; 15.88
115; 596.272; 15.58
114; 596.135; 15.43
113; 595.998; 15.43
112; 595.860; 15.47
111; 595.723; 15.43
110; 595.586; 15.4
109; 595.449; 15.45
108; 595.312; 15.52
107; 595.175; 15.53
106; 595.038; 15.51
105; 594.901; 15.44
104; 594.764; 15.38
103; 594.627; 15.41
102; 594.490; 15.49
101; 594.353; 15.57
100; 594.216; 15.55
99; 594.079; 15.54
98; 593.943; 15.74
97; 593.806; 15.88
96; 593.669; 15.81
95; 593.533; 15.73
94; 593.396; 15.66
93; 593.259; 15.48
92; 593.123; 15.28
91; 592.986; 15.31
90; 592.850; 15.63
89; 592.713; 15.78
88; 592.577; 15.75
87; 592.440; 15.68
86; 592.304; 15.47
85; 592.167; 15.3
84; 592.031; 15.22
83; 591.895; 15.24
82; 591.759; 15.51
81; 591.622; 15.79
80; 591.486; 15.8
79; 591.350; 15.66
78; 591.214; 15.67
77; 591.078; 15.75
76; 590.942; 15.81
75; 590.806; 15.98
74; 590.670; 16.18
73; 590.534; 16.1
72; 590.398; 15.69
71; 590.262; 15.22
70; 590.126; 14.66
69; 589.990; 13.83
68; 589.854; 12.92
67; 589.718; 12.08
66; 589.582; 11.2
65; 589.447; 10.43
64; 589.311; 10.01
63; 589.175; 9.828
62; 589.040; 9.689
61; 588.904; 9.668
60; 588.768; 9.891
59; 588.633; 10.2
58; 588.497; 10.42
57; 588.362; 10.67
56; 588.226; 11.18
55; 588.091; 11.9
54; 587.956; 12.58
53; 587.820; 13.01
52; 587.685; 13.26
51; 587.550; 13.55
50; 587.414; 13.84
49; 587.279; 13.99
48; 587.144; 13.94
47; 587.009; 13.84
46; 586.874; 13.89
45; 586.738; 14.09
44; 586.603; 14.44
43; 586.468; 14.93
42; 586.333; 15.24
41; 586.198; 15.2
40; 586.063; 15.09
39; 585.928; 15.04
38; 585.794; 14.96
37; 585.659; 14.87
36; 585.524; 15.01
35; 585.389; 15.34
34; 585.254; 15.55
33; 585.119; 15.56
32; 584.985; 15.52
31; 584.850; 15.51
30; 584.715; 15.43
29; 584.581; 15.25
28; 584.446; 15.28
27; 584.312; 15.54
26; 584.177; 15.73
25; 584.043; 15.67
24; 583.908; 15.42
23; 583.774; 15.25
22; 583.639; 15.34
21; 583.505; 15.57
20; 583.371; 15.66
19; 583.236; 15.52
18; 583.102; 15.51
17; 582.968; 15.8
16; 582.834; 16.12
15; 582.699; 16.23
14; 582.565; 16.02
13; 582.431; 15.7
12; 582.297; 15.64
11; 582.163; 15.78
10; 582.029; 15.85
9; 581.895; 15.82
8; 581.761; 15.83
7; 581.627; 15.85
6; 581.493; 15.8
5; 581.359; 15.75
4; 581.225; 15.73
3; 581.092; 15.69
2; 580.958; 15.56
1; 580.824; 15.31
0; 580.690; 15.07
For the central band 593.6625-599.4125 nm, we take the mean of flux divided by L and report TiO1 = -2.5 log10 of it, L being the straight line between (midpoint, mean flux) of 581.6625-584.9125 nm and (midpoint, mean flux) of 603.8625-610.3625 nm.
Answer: 0.00 mag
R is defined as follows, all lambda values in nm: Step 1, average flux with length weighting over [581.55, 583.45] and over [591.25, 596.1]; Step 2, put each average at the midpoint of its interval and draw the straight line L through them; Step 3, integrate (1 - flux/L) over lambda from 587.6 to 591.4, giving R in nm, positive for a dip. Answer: 0.68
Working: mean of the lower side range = 15.8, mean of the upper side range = 15.5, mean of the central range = 12.8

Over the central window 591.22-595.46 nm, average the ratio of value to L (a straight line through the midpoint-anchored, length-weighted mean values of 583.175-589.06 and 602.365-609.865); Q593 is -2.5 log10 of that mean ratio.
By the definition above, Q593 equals -0.062 mag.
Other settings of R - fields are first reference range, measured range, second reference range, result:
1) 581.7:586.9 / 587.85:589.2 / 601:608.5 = 0.42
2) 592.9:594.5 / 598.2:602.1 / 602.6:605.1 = 0.06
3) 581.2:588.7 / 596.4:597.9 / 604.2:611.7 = -0.06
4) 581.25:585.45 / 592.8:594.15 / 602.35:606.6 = 0.01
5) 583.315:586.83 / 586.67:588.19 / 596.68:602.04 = 0.19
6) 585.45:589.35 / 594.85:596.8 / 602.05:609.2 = -0.19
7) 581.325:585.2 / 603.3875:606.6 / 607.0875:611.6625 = -0.02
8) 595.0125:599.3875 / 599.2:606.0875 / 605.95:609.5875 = 0.02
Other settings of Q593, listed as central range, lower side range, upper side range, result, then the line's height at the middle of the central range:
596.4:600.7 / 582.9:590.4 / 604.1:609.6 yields -0.05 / 15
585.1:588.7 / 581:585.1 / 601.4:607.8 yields 0.14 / 15.7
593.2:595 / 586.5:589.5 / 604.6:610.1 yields -0.18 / 13.2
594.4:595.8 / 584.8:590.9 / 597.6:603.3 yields -0.06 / 14.7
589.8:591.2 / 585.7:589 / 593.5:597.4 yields -0.08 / 14.1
